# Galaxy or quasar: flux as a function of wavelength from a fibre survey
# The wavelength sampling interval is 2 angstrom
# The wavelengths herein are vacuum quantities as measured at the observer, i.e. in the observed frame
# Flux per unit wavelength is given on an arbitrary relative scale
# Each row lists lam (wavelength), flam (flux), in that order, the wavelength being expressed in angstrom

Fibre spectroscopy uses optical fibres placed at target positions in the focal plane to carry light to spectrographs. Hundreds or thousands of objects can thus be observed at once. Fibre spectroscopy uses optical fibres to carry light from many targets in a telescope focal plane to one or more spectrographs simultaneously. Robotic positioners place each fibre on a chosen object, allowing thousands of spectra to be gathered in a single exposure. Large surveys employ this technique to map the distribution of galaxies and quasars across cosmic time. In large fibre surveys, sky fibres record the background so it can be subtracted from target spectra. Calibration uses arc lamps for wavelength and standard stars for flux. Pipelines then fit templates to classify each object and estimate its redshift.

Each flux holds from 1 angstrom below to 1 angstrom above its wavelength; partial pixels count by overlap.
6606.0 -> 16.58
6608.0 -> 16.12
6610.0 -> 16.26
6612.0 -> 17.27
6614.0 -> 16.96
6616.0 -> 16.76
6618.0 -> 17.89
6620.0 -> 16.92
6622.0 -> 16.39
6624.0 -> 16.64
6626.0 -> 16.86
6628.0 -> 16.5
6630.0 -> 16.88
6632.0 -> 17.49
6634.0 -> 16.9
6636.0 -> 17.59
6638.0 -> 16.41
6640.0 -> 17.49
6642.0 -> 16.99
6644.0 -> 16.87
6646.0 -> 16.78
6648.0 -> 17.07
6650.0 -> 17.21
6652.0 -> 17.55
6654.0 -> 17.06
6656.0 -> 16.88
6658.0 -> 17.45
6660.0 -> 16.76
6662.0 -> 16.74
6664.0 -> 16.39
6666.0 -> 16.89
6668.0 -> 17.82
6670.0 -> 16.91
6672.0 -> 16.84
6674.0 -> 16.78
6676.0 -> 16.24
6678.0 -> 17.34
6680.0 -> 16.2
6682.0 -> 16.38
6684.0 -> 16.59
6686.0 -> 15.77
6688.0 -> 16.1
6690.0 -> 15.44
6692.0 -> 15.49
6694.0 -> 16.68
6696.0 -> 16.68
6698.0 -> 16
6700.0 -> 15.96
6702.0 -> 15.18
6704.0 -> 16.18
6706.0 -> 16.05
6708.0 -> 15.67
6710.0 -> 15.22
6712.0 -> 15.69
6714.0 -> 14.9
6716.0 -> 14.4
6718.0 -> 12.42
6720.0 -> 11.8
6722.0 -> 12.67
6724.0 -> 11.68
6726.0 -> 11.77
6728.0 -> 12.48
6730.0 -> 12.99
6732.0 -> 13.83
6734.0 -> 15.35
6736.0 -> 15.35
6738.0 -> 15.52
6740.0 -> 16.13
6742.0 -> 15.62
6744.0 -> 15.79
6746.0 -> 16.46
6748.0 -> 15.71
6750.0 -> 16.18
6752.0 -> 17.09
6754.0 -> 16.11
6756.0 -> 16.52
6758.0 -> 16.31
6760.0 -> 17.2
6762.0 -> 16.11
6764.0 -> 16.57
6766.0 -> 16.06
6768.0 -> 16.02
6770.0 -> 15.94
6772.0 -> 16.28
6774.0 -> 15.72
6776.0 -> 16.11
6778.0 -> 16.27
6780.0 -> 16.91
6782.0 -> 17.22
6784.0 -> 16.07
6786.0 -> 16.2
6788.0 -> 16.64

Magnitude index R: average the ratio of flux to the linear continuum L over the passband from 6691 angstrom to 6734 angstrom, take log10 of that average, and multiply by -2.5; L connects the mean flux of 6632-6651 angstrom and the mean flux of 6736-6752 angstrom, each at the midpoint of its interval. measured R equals 0.13 mag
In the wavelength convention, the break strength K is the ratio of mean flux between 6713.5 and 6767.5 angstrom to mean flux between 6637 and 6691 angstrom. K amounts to 0.89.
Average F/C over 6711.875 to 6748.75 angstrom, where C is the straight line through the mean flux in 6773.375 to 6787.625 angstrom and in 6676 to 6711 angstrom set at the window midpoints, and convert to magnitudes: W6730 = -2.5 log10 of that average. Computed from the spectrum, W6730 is 0.14 mag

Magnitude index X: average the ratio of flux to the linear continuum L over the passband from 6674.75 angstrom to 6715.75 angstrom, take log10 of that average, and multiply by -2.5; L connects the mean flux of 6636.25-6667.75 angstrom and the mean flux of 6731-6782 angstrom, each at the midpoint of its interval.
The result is 0.04 mag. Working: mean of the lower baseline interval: 17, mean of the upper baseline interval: 16.1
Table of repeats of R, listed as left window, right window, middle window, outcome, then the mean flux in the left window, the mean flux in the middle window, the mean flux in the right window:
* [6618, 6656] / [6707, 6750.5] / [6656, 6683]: -0.05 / 17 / 16.8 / 14.4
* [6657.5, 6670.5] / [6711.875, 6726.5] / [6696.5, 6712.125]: -0.12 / 17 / 15.8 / 13.1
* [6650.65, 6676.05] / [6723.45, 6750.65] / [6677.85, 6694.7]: 0.01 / 17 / 16.2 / 14.7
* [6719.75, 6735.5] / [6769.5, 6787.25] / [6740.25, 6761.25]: -0.13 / 13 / 16.3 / 16.3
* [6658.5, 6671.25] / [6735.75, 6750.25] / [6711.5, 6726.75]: 0.23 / 16.9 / 13.1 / 15.9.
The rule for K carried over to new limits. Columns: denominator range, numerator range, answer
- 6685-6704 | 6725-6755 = 0.95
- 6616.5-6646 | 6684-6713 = 0.94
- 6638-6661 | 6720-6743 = 0.81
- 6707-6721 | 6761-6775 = 1.13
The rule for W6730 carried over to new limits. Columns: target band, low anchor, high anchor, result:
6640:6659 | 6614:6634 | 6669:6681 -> -0.019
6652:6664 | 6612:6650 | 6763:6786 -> -0.008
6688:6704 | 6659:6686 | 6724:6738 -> -0.033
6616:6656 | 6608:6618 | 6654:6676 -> -0.009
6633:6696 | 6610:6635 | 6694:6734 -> -0.067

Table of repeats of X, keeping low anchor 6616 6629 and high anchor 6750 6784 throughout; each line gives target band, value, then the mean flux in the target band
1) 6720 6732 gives 0.311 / 12.4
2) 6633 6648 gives -0.013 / 17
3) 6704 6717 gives 0.080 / 15.4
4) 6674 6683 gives 0.007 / 16.6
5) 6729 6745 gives 0.097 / 15.1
